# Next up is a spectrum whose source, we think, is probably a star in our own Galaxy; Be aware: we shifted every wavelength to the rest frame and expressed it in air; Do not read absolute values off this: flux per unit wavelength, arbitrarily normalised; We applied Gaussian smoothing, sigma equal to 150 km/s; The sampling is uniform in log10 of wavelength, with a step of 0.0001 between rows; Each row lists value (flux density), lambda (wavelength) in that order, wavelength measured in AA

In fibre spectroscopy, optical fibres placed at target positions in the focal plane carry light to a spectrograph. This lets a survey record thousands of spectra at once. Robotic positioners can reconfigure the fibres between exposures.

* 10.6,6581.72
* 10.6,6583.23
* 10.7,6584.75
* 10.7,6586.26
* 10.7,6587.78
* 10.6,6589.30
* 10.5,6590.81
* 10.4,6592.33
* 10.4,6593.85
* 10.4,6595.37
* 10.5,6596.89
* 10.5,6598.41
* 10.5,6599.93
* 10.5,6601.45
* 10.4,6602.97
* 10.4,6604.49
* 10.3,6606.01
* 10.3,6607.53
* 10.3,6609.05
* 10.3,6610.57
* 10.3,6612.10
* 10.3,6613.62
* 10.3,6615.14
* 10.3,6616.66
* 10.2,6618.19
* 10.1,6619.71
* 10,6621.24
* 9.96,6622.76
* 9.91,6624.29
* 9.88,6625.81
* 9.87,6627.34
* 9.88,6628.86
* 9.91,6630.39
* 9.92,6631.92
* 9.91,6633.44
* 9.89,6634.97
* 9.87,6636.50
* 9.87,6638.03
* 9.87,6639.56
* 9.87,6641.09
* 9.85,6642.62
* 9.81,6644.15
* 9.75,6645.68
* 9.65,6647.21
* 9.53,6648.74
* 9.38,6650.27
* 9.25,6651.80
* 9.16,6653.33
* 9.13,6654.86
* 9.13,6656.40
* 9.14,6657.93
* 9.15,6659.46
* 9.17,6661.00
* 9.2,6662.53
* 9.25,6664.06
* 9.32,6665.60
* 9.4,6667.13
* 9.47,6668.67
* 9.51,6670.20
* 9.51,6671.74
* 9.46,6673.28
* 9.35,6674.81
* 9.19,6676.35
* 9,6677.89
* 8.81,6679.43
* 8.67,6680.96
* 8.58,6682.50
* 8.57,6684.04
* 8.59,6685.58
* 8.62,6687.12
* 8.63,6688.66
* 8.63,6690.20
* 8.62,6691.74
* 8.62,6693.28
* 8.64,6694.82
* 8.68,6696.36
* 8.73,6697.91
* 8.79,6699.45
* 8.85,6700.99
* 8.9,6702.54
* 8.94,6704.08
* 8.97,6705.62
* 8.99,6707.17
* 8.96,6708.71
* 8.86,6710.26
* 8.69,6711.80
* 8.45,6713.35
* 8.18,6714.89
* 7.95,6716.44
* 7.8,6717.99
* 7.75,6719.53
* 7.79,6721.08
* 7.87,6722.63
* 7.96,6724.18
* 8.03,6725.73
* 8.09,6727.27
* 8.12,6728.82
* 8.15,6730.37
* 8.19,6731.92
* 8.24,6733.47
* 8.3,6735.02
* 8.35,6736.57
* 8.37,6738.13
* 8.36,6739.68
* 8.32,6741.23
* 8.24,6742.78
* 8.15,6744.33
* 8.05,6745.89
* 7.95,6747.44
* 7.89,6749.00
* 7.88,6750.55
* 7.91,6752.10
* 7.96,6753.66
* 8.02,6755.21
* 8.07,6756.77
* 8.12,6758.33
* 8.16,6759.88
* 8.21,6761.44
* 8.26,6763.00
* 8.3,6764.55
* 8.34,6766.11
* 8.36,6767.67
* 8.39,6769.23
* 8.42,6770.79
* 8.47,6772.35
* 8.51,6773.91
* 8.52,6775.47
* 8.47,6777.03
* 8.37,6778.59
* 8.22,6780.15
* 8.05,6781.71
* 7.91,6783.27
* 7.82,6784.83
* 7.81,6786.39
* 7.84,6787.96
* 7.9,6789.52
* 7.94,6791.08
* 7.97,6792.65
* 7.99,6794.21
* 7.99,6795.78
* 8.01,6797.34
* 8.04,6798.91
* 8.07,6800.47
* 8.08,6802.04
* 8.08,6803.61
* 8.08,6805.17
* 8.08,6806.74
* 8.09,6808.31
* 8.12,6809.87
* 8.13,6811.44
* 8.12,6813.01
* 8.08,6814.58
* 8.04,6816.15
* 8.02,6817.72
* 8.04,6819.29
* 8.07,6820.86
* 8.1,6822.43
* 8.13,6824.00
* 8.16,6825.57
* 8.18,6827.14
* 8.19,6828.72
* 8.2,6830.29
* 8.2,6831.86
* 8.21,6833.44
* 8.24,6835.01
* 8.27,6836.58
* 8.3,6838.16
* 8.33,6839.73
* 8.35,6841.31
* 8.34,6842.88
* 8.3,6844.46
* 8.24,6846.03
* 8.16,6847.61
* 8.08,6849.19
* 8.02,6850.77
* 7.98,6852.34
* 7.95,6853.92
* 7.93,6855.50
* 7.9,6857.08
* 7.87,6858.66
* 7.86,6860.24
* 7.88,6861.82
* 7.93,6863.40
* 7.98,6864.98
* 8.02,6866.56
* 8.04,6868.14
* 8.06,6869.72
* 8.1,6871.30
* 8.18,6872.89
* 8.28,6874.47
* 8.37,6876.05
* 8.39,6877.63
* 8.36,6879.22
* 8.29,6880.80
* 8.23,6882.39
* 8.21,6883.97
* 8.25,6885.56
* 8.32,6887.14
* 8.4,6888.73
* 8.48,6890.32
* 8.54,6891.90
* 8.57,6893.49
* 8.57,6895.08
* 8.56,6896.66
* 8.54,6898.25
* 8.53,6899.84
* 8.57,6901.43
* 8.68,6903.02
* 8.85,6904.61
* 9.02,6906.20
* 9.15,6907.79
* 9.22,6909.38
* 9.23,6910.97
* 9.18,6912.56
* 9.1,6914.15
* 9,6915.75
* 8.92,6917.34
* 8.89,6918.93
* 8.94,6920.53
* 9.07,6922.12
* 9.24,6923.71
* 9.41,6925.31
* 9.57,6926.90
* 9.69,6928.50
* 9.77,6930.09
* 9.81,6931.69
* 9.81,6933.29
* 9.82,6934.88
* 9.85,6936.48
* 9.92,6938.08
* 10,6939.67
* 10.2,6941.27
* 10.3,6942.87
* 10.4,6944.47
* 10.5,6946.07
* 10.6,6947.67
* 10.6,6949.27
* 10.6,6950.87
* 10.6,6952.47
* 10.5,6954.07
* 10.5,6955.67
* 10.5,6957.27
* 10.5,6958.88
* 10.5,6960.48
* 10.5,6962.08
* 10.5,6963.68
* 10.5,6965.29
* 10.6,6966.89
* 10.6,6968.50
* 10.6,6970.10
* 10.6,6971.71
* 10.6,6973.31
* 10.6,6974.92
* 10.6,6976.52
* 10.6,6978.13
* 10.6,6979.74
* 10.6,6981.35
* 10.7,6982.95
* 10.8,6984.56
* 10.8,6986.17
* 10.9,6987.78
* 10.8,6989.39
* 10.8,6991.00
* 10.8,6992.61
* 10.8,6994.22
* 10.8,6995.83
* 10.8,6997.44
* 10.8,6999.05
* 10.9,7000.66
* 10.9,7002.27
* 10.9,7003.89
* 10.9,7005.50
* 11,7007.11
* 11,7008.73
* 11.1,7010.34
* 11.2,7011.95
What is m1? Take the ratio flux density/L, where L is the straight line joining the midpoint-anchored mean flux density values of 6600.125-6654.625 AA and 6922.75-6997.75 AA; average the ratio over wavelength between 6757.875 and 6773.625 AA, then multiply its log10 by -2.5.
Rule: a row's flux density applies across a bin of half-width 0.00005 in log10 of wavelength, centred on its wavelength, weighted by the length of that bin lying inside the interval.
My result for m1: 0.22 mag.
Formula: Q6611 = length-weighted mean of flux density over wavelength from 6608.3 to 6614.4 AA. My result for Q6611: 10.3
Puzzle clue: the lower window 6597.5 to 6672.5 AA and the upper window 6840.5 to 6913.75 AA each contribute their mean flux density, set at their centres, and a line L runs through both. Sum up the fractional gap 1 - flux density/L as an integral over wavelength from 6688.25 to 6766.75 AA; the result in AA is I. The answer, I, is 8.0 AA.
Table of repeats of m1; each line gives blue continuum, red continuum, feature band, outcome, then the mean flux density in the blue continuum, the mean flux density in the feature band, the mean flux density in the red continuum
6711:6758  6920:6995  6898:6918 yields 0.10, 8.1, 8.93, 10.3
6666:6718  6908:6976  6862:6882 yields 0.18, 8.83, 8.16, 9.99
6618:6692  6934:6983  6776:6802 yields 0.22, 9.41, 8.03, 10.5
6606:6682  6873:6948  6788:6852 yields 0.14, 9.66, 8.12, 9.08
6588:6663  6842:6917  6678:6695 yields 0.11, 9.96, 8.65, 8.38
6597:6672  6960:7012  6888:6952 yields 0.13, 9.83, 9.36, 10.7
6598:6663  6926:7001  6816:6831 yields 0.25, 9.88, 8.12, 10.5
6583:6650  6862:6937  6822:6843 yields 0.11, 10.2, 8.23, 8.76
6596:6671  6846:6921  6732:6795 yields 0.12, 9.84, 8.16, 8.41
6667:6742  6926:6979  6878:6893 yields 0.18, 8.59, 8.35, 10.3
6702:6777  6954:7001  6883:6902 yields 0.16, 8.27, 8.46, 10.7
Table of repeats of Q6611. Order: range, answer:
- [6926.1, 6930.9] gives 9.68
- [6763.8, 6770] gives 8.34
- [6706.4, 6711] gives 8.94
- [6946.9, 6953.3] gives 10.6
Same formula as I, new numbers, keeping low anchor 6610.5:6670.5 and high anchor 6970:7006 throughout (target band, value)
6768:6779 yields 1.8 AA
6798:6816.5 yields 3.8 AA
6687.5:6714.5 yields 3.1 AA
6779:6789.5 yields 2.3 AA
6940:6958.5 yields 0.3 AA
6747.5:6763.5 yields 3.2 AA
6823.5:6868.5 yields 9.6 AA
